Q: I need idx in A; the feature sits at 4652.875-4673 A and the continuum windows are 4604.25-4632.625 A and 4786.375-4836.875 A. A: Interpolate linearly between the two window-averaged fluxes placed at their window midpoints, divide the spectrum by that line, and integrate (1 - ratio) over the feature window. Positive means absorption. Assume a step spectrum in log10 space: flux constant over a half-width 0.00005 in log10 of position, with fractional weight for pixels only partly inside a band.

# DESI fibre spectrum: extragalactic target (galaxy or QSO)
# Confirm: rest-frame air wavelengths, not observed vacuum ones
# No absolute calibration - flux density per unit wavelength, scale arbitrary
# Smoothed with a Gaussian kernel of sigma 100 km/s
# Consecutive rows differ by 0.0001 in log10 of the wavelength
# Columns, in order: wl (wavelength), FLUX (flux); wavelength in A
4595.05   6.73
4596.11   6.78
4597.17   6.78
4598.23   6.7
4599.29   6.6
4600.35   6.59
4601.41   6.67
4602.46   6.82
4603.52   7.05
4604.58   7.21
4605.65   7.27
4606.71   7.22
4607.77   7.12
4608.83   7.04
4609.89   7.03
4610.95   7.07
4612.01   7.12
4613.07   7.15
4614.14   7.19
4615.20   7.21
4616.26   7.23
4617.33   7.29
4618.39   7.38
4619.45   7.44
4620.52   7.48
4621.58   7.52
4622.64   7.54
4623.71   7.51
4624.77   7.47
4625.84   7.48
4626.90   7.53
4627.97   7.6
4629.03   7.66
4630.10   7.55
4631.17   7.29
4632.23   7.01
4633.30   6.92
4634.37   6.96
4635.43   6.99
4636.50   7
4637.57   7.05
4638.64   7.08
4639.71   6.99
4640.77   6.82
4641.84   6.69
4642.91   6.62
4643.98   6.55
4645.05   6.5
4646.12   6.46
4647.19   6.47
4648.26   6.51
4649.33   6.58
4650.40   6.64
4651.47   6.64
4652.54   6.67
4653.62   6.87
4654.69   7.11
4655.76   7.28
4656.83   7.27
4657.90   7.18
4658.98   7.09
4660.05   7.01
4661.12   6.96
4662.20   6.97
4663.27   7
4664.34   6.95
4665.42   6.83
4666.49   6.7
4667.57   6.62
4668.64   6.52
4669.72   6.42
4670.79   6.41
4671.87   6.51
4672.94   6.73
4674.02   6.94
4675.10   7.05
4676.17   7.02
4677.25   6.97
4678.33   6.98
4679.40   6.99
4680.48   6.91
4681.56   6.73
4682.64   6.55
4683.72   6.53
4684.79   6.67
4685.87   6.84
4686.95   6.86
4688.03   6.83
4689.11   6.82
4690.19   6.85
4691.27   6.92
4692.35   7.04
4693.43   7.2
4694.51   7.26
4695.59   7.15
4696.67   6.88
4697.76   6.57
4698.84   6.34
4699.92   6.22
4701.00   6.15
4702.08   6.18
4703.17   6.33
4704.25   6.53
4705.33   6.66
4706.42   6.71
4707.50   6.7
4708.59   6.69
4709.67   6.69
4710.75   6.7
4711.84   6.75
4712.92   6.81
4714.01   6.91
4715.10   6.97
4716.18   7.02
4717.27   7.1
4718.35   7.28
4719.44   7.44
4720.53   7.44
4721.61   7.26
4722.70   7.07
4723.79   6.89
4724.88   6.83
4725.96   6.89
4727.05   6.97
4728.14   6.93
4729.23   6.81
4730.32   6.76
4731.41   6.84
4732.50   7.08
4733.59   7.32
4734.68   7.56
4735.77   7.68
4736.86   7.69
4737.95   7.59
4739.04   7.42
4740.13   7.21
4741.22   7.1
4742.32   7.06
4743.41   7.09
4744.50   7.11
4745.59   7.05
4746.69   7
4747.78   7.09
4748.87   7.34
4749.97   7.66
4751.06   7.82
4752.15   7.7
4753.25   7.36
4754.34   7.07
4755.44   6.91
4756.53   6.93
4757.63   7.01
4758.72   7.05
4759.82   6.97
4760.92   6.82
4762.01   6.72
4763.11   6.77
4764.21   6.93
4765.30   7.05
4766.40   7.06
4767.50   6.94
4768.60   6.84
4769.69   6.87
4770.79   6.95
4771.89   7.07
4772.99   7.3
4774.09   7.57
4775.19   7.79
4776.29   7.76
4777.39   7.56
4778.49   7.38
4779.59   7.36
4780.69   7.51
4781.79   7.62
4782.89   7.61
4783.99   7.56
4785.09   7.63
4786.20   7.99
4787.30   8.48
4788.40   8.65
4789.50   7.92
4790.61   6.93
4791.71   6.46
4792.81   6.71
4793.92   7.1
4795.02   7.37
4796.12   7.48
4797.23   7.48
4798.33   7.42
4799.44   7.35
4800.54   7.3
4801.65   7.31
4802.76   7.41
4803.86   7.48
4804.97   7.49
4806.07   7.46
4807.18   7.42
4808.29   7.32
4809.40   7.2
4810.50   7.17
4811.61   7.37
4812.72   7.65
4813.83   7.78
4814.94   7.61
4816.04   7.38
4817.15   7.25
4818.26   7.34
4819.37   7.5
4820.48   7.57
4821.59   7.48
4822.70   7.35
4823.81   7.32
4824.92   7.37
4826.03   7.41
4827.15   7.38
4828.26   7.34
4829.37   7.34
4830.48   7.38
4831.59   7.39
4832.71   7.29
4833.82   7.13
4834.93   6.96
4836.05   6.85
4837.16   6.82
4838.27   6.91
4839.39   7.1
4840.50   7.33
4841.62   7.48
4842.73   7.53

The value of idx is 1.3 A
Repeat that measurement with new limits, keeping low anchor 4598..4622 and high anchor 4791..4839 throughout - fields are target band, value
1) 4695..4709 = 1.26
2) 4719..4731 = 0.33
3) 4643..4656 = 0.86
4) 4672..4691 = 0.91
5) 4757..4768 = 0.49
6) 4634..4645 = 0.43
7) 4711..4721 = 0.20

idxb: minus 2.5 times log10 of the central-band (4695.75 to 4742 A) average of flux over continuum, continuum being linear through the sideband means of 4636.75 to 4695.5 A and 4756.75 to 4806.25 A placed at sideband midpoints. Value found 0.02 mag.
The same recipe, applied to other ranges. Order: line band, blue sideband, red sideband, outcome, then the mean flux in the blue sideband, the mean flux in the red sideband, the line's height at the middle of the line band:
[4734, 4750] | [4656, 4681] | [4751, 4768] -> -0.043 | 6.88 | 7.05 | 7.01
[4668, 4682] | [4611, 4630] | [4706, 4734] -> 0.058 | 7.4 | 6.96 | 7.15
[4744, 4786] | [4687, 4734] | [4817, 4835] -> -0.022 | 6.85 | 7.35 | 7.09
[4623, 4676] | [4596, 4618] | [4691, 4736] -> 0.005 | 7.01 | 6.89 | 6.96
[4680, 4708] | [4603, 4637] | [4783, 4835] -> 0.096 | 7.27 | 7.42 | 7.33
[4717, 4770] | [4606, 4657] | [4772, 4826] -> 0.031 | 7.08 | 7.47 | 7.34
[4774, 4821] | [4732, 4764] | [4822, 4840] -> -0.040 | 7.21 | 7.21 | 7.21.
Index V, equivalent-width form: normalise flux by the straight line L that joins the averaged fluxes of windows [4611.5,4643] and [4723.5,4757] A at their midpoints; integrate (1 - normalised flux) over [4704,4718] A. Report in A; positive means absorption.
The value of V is 0.8 A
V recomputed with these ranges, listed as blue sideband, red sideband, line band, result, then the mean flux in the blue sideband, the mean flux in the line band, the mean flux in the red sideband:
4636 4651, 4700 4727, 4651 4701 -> -0.5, 6.71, 6.84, 6.83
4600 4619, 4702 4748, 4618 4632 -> -0.8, 7.1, 7.49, 7.01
